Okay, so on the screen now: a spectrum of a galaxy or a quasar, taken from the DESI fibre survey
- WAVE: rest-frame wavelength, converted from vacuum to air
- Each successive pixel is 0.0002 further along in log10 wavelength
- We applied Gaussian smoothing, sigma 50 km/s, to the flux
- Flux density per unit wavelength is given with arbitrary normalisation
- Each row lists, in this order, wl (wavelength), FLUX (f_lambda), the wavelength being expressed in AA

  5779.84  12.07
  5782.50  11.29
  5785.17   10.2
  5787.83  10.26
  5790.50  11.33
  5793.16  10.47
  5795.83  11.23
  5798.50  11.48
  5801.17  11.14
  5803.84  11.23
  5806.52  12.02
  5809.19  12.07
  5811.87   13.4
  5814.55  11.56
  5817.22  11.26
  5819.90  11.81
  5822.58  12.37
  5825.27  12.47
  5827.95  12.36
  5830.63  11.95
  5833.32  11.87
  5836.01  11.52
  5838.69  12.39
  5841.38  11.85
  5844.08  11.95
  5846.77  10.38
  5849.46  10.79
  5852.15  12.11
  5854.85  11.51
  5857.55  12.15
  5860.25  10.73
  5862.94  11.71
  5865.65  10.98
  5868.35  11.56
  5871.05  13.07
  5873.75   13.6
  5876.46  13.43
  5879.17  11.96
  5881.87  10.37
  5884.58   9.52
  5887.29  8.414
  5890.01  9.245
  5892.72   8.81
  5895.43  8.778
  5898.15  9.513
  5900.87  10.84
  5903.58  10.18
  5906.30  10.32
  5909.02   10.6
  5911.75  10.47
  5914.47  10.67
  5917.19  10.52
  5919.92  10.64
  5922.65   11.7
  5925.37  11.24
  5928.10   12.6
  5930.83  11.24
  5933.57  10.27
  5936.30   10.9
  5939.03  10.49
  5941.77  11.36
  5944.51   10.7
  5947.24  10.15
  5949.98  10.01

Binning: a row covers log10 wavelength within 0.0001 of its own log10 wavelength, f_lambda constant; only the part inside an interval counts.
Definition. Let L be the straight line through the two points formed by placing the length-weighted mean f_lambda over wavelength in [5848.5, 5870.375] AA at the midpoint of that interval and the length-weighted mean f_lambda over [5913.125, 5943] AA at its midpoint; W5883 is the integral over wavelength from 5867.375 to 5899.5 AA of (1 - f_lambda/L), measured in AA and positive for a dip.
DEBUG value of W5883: 1.9 AA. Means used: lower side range 11.5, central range 10.7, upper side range 11.1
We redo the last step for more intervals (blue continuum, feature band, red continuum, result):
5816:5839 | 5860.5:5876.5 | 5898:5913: -1.5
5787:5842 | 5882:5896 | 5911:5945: 2.7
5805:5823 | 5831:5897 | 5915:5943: 2.5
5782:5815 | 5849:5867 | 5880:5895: -2.6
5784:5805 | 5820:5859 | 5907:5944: -3.2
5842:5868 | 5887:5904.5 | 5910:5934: 2.7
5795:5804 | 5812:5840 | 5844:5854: -1.9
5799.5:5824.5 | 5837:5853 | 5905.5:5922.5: -0.1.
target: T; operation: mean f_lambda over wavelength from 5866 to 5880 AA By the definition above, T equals 12.6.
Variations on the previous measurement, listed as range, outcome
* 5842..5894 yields 11.2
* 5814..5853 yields 11.8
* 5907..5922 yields 10.6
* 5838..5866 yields 11.5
